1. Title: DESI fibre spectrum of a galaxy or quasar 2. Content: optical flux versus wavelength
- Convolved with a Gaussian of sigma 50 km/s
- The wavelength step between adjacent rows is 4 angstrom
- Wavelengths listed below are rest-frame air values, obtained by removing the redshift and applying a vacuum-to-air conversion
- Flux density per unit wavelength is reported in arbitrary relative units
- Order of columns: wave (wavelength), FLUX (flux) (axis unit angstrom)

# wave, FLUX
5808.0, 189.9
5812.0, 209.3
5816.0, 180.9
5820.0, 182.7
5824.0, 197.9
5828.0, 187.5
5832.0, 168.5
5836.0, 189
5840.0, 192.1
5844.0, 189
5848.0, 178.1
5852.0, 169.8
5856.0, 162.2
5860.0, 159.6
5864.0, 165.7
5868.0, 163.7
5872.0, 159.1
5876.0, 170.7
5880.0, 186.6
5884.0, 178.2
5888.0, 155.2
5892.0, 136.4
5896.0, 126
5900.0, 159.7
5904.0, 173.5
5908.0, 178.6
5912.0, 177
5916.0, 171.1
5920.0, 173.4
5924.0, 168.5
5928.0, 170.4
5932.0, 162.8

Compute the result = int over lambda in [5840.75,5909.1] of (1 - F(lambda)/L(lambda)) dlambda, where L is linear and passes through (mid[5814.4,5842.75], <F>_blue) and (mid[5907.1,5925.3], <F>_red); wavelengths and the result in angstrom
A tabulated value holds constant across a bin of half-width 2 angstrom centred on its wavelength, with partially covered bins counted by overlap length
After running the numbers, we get 5.2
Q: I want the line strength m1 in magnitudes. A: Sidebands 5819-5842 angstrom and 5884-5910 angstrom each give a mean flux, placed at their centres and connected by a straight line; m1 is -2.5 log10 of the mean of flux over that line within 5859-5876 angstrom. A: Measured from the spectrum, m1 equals 0.04 mag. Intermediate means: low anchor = 186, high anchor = 157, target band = 163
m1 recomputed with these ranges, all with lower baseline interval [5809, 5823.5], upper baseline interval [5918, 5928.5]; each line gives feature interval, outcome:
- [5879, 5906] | 0.12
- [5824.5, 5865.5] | 0.05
